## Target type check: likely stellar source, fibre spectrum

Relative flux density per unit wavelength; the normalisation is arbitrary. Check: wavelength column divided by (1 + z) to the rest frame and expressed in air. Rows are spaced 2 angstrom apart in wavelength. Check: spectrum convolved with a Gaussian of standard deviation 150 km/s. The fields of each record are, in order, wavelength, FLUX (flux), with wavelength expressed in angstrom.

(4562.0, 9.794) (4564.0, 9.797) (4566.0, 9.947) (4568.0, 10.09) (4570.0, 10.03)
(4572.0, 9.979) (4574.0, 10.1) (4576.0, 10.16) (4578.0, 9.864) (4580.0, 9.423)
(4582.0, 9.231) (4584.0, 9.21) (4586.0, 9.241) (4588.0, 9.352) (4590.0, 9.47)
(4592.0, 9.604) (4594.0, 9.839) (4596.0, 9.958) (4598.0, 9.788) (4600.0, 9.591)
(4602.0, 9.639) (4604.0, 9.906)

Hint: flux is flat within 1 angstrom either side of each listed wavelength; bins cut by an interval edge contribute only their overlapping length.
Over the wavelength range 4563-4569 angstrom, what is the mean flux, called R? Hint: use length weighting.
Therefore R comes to 9.94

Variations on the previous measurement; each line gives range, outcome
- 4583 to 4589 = 9.27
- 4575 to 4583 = 9.67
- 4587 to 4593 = 9.48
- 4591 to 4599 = 9.8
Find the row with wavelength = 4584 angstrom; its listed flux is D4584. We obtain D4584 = 9.21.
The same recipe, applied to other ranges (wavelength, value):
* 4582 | 9.231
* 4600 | 9.591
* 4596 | 9.958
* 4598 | 9.788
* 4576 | 10.16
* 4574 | 10.1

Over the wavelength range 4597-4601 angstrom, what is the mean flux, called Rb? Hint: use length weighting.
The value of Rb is 9.69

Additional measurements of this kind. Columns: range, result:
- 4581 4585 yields 9.22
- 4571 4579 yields 10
